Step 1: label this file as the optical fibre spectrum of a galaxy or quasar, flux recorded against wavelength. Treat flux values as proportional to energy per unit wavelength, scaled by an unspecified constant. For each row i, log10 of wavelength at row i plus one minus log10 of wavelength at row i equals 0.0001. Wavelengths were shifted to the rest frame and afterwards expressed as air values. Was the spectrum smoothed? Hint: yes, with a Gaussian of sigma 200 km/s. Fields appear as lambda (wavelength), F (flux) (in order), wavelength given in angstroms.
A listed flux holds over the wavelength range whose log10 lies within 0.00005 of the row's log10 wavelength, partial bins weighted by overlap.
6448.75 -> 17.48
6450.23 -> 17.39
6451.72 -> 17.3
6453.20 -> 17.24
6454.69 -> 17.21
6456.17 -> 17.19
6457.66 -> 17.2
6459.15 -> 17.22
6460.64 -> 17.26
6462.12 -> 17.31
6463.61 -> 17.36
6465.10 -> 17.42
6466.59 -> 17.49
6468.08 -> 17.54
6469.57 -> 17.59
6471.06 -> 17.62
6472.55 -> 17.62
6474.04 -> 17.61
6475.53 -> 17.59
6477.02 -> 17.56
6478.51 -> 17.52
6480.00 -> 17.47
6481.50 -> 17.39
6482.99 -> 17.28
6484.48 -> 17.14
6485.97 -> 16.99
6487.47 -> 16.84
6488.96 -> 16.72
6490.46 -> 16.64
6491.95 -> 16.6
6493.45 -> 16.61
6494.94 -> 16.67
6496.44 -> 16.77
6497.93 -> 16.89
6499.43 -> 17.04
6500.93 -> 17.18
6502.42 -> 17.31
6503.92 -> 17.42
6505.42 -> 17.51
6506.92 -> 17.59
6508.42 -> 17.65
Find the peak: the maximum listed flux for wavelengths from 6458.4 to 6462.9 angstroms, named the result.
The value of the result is 17.31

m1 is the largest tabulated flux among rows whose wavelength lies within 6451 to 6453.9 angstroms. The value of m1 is 17.3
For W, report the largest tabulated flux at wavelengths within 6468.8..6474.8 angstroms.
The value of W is 17.62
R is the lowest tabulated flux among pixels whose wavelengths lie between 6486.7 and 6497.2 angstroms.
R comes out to 16.6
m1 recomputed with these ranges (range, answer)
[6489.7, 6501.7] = 17.18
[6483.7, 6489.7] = 17.14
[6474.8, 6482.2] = 17.59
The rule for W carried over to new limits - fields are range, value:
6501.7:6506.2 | 17.51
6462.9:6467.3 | 17.49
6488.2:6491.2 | 16.72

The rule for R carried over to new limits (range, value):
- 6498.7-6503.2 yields 17.04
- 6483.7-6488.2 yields 16.84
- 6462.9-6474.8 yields 17.36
